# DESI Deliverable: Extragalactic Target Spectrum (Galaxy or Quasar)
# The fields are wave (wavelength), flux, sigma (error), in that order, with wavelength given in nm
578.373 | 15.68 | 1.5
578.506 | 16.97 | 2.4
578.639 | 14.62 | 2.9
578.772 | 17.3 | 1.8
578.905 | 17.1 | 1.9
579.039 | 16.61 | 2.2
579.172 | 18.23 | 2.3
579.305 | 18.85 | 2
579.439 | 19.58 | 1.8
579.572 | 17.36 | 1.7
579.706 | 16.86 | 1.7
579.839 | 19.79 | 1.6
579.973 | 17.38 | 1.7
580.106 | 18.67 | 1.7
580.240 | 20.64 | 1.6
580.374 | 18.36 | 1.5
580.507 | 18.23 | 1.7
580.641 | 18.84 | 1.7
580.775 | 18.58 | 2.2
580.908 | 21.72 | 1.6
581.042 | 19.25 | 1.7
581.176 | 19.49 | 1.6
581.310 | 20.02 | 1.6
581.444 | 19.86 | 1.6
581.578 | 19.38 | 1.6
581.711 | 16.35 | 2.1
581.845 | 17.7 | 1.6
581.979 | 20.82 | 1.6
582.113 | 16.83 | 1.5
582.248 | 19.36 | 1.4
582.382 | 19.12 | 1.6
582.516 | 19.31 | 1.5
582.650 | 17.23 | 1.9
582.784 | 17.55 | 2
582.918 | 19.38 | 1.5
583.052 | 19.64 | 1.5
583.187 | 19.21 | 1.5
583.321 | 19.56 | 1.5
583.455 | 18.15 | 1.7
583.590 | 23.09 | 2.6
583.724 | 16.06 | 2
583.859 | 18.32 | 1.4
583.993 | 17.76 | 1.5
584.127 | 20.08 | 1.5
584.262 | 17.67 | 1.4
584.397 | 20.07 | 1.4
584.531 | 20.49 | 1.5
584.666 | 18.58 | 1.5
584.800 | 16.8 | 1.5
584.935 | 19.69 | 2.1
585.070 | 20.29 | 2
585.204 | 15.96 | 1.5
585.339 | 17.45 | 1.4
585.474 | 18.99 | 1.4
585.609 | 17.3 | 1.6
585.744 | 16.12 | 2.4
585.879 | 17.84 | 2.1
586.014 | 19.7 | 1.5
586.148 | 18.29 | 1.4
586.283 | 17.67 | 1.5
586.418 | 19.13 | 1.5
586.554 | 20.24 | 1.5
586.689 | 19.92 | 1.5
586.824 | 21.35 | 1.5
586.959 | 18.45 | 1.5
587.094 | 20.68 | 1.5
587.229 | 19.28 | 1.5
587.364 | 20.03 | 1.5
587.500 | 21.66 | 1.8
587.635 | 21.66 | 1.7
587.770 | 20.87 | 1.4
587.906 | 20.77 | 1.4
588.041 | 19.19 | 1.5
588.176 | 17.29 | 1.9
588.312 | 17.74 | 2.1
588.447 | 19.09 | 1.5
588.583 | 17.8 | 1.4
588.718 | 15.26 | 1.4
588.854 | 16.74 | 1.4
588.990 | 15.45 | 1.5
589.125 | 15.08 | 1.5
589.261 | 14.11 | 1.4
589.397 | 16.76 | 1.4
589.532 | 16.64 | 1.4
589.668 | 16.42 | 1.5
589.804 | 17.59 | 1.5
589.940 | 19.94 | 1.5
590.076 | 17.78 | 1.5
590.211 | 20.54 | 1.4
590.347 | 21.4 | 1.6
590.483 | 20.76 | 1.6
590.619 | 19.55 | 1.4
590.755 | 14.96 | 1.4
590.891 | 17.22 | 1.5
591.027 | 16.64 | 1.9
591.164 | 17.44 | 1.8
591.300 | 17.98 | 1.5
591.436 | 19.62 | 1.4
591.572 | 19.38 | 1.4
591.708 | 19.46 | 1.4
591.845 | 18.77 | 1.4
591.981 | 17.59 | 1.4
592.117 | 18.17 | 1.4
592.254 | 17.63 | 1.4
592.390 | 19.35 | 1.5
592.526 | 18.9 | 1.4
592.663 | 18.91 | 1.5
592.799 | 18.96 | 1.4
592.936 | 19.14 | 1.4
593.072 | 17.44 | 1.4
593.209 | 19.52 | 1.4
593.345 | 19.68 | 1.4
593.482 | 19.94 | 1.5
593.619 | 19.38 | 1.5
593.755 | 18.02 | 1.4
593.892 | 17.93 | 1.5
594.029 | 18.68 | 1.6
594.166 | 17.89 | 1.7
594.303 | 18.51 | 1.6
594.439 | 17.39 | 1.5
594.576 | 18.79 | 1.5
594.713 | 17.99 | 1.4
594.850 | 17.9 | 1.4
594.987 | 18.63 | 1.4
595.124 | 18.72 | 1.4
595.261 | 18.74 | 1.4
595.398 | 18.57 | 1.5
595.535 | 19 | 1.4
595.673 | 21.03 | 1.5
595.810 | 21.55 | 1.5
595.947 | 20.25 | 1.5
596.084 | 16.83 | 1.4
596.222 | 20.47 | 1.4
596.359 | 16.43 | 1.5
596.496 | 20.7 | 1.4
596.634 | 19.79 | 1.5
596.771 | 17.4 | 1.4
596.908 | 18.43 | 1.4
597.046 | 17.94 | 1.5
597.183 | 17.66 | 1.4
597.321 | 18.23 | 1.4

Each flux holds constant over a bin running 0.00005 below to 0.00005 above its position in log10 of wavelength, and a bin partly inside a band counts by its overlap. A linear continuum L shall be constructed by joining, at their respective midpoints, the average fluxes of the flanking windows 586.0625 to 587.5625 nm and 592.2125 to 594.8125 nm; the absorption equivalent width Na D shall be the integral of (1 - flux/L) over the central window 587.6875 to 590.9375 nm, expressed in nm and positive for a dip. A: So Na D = 0.24 nm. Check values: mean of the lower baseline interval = 19.7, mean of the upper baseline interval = 18.6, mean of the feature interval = 17.9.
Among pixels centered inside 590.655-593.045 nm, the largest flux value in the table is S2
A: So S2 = 19.62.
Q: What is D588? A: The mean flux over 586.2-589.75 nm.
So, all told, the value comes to 18.4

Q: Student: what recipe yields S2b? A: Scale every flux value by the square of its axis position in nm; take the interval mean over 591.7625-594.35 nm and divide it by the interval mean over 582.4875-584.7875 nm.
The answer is 1.02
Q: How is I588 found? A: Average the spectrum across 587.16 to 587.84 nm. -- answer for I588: 20.7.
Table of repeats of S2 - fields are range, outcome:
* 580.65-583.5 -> 21.72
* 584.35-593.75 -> 21.66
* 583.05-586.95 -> 23.09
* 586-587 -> 21.35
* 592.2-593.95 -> 19.94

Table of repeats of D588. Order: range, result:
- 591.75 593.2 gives 18.5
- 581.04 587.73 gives 19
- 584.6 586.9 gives 18.5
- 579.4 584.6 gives 18.9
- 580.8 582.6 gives 19.1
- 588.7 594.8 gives 18.1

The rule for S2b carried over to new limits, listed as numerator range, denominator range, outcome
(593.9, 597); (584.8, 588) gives 1.01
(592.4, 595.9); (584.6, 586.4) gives 1.07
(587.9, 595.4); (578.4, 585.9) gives 1.02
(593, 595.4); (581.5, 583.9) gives 1.03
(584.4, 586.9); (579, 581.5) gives 1.01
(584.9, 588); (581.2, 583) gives 1.05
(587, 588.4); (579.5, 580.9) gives 1.10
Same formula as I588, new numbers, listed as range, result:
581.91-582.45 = 19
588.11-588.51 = 18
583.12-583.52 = 19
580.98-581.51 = 19.6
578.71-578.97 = 17.2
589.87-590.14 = 18.8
